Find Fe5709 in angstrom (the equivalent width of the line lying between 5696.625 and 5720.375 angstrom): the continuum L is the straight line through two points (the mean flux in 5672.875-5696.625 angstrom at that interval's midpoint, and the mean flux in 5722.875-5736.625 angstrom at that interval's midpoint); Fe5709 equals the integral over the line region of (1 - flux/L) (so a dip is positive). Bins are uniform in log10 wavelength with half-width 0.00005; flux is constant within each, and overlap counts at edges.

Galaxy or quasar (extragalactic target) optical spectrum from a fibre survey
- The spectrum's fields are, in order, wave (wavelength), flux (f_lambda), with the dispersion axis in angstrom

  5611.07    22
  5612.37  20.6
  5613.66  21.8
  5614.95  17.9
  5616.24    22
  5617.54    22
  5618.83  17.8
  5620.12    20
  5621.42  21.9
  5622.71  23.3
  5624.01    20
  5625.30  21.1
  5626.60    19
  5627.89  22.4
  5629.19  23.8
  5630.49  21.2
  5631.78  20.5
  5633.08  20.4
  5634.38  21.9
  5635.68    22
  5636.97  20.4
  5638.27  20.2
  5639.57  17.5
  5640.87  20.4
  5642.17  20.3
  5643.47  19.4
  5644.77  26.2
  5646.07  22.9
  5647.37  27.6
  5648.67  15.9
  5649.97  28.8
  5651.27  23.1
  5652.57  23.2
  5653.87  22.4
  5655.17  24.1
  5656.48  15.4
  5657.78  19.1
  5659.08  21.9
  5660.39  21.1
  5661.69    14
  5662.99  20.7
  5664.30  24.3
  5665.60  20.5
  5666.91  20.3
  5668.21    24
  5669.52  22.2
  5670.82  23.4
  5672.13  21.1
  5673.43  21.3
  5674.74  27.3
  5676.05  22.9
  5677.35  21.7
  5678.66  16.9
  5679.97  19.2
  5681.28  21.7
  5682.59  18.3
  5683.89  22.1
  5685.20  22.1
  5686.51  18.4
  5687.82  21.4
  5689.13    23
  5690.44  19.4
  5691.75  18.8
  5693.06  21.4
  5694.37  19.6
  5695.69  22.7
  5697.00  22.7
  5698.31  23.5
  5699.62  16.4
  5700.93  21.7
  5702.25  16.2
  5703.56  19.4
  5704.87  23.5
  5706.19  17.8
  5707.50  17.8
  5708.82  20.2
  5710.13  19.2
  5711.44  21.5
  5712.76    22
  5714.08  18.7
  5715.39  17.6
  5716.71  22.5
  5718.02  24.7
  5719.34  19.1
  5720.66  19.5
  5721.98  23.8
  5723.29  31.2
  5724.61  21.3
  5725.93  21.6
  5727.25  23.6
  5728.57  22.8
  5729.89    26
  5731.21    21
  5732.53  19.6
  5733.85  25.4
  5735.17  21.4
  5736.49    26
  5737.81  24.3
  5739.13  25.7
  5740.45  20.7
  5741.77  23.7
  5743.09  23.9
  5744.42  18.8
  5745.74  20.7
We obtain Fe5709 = 2.20 angstrom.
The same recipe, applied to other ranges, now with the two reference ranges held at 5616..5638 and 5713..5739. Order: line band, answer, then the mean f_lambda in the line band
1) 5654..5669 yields 0.8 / 20.6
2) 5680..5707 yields 2.1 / 20.5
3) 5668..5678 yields -0.5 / 23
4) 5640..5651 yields -0.6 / 22.6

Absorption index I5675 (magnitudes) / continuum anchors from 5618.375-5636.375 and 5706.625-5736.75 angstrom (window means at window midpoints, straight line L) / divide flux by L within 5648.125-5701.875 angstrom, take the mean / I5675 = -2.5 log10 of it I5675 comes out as 0.02 mag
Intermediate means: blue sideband 21.1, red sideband 21.9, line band 21.2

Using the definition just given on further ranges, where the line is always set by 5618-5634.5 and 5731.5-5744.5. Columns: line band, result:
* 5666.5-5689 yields 0.02 mag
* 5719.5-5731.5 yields -0.02 mag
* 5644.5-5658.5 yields -0.05 mag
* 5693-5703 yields 0.10 mag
